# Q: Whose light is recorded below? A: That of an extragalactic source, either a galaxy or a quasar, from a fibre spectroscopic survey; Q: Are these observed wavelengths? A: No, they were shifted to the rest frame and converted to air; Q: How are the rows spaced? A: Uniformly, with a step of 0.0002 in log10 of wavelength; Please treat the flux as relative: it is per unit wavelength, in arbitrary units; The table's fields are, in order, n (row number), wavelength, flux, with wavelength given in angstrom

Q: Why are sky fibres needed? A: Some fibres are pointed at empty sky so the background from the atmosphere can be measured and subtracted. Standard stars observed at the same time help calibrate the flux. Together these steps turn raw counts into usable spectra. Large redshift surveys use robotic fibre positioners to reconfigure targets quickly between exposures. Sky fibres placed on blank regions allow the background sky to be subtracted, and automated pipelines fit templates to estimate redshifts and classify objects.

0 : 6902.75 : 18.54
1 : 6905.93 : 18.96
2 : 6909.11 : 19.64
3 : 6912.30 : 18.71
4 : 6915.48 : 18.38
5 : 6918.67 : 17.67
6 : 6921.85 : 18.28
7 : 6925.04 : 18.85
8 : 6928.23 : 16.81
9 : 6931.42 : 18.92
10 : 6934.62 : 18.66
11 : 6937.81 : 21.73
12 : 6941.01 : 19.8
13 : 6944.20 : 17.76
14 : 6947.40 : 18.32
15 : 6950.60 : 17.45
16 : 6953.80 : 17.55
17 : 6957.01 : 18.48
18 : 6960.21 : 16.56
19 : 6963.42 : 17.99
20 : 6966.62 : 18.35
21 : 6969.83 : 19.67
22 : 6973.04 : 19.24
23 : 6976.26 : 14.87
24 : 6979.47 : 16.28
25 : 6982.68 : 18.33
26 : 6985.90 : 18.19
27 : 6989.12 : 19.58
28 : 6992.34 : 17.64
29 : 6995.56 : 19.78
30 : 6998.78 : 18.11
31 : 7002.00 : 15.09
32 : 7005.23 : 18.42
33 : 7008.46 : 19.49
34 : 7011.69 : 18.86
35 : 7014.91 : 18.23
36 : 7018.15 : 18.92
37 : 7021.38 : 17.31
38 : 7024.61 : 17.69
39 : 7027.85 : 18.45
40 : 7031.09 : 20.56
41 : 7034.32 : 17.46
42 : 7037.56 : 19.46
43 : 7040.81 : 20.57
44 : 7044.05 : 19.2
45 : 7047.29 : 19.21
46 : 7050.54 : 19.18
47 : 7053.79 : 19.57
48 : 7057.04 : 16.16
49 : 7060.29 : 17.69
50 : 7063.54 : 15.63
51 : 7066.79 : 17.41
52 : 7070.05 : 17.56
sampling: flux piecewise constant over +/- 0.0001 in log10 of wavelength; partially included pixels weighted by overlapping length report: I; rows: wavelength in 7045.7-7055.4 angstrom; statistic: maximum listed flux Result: 19.57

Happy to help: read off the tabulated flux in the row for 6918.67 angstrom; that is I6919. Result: 17.67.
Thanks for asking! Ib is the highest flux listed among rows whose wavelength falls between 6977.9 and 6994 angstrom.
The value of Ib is 19.58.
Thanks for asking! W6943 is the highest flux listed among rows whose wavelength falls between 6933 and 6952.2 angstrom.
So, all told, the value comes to 21.73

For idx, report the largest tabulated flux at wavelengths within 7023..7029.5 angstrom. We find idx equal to 18.45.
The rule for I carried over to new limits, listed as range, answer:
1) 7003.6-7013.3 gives 19.49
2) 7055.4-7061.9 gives 17.69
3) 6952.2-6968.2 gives 18.48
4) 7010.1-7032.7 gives 20.56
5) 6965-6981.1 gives 19.67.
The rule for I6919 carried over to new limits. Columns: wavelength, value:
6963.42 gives 17.99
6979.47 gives 16.28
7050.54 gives 19.18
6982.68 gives 18.33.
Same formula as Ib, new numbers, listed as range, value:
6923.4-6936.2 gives 18.92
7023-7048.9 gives 20.57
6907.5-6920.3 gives 19.64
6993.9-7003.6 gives 19.78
